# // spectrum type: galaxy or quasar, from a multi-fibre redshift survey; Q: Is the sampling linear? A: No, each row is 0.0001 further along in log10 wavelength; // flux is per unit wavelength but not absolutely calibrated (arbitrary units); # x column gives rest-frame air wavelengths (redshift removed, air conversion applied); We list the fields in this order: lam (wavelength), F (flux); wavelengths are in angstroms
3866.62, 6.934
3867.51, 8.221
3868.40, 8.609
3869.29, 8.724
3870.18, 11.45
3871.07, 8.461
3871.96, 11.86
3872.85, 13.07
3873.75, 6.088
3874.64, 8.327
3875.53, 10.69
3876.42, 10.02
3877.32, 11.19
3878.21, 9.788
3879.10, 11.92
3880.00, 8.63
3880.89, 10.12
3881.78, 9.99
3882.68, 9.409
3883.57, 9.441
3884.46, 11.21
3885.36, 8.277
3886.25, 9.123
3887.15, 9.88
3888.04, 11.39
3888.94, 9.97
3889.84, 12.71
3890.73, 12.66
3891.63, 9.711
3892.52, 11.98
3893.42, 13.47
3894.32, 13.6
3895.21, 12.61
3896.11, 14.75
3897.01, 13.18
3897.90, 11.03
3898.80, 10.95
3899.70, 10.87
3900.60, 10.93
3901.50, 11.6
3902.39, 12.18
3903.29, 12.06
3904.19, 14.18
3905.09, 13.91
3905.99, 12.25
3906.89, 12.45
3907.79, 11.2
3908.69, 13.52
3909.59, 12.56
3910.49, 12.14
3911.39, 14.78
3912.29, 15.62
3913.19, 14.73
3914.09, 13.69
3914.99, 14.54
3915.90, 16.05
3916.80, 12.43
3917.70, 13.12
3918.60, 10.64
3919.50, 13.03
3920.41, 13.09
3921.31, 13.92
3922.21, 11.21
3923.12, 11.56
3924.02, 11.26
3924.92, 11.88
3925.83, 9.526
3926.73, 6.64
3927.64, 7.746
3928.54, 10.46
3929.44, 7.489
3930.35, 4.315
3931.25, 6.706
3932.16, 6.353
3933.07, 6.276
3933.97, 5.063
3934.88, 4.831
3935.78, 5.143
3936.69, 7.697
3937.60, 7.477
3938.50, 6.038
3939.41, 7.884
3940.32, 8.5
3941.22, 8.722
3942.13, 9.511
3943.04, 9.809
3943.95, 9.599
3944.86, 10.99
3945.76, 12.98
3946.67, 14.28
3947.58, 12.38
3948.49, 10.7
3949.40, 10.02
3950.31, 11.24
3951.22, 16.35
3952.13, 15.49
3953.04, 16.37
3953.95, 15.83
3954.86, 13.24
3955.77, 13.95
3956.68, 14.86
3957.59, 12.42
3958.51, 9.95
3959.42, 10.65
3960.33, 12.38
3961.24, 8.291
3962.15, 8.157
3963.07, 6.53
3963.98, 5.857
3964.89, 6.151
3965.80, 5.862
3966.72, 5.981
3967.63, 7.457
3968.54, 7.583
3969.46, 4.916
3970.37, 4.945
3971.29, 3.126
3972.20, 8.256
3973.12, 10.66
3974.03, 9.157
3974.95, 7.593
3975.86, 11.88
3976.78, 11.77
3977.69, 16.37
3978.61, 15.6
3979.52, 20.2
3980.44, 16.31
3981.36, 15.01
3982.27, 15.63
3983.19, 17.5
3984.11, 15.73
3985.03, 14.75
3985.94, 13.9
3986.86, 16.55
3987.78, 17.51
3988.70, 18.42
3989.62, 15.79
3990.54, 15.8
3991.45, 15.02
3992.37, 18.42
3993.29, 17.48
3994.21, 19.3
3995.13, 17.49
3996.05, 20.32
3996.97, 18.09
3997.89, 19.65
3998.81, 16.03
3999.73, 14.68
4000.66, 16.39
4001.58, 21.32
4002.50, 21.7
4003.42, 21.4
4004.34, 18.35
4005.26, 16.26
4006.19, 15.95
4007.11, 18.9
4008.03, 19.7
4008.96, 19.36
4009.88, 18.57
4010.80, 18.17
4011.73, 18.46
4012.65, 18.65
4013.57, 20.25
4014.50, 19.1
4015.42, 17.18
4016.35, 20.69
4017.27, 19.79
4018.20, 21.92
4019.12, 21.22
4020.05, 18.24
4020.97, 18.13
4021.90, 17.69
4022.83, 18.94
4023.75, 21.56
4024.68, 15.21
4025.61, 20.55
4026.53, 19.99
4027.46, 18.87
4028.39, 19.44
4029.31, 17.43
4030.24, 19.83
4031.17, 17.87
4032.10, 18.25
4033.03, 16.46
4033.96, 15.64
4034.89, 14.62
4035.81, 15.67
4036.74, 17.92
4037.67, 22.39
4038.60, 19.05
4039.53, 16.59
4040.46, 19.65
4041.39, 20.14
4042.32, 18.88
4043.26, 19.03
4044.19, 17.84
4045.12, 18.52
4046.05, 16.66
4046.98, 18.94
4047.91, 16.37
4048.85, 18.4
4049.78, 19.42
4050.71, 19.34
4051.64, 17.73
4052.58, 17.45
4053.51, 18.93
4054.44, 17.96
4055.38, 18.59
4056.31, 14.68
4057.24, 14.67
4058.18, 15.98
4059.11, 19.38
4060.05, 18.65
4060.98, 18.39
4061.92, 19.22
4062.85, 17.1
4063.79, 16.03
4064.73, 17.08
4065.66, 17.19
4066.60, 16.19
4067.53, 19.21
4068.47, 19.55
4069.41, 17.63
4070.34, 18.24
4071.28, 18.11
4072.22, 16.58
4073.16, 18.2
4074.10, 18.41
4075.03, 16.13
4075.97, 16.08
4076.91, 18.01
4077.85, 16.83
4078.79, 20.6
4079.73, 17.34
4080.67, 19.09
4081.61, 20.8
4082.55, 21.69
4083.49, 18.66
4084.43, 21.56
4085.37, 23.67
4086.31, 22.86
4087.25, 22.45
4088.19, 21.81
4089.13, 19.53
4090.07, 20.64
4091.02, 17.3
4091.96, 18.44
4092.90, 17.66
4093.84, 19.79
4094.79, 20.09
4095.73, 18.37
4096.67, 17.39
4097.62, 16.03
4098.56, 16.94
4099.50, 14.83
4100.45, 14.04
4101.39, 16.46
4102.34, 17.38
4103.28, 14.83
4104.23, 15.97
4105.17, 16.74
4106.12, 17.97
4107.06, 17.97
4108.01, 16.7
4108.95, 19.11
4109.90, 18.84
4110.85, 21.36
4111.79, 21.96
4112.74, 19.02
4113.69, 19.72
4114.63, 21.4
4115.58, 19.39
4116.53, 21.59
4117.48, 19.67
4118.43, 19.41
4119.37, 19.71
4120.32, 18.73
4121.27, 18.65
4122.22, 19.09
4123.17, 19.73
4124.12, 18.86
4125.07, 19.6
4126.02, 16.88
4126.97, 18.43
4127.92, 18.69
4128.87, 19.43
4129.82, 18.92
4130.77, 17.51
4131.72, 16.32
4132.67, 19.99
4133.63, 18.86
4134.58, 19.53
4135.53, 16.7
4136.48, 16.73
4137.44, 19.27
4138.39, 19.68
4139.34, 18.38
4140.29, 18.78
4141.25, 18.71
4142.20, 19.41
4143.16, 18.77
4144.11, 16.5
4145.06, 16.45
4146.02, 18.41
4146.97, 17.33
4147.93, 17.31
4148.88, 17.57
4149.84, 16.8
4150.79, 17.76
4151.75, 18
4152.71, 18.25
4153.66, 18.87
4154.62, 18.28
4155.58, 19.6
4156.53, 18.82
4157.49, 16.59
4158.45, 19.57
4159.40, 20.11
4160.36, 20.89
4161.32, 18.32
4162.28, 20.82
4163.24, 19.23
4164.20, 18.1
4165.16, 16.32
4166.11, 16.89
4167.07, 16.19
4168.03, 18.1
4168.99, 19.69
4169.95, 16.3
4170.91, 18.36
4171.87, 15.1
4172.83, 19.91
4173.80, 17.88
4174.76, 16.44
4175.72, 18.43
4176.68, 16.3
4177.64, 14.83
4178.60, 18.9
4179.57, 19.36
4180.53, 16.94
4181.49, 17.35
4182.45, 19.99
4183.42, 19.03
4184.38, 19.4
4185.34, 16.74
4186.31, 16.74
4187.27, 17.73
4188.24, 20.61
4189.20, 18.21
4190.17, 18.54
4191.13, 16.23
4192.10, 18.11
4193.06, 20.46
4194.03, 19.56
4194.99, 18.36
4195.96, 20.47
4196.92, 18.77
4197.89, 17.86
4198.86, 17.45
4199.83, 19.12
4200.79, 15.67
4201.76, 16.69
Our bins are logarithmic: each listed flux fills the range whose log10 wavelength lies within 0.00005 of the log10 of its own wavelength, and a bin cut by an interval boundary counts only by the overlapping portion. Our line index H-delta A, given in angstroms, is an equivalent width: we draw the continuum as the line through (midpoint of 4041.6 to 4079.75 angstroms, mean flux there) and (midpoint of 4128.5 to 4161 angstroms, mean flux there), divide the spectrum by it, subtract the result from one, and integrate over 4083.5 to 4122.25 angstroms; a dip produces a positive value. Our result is -1.7 angstroms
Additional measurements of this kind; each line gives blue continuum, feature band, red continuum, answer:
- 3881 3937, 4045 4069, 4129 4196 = -3.98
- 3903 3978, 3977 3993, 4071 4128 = -4.50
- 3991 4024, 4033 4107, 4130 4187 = 1.36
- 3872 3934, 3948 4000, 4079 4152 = 2.95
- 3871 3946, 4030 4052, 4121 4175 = -4.78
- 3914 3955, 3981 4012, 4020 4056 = -4.97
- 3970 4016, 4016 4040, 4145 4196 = -2.91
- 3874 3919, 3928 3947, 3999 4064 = 7.95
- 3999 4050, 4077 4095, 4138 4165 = -1.45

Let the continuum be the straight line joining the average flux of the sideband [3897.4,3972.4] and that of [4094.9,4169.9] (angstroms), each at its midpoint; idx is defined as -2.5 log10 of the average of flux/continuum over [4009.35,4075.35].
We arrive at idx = -0.24 mag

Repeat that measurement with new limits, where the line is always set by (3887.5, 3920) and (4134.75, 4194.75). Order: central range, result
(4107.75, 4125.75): -0.15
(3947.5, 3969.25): 0.28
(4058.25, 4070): -0.12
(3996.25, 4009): -0.24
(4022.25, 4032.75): -0.23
